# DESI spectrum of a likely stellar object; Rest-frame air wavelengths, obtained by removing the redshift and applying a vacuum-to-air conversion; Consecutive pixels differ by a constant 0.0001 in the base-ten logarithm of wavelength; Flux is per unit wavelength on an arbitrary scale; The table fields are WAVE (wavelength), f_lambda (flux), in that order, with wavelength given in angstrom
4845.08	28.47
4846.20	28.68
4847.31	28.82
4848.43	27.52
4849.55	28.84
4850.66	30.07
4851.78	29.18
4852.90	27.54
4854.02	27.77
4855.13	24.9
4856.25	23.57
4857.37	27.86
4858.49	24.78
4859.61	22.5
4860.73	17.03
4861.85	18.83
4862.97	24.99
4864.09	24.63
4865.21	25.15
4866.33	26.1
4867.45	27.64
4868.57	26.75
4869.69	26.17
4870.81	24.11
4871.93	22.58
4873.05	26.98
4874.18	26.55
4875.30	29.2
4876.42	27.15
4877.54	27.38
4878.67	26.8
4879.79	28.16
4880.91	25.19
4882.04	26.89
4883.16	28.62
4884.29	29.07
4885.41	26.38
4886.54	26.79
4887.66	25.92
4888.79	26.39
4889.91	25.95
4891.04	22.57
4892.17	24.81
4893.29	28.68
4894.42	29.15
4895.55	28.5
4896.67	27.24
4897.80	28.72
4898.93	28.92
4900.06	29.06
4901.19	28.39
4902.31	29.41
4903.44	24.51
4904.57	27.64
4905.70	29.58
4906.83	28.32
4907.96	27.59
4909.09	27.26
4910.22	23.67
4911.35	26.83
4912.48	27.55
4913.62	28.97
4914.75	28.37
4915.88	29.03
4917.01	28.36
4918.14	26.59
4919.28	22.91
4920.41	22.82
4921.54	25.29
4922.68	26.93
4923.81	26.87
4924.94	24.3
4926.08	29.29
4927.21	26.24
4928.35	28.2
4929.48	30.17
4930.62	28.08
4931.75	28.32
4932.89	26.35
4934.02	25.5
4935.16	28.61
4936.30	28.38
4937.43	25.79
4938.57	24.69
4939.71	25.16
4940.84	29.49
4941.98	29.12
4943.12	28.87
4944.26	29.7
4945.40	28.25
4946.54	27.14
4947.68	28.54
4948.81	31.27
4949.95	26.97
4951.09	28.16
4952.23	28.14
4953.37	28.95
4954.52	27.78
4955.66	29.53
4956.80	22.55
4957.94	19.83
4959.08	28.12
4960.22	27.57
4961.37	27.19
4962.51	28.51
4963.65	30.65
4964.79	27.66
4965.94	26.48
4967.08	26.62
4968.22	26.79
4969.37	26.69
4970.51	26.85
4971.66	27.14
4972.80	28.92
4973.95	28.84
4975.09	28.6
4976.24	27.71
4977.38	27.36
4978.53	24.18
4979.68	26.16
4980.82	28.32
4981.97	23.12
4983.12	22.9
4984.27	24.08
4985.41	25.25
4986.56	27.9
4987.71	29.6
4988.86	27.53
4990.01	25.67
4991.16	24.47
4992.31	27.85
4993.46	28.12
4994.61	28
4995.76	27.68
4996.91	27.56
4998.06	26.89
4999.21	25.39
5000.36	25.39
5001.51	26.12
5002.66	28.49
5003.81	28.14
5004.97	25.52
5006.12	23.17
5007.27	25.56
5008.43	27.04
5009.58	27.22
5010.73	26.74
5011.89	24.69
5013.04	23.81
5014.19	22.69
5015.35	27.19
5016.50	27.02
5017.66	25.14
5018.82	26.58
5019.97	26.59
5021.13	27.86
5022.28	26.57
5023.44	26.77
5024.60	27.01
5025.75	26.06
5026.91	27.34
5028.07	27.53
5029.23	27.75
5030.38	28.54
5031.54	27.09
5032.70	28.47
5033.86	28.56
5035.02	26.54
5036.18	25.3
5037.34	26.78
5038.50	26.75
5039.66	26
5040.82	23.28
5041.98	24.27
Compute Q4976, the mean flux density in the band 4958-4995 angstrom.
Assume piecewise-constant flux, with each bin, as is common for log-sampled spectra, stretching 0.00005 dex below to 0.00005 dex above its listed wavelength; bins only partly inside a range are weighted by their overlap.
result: 26.9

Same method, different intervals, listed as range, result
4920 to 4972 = 27.3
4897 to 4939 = 27.2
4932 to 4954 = 27.8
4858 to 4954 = 26.9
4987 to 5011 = 26.8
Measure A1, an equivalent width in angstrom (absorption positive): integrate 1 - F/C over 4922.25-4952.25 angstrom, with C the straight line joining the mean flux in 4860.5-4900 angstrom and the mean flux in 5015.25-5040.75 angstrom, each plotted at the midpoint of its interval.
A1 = -1.4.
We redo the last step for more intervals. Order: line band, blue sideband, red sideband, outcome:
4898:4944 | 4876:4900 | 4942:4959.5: 0.1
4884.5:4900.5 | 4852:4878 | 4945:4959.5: -0.7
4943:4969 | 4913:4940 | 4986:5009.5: -0.7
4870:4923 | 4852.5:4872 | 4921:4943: -2.2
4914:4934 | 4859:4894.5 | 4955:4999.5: -0.5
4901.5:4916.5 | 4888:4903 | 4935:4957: 0.0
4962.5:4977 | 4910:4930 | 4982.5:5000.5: -0.6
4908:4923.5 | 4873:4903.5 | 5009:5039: 0.4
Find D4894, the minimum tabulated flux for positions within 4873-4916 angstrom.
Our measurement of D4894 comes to 22.57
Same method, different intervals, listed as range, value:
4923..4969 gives 19.83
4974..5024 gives 22.69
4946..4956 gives 26.97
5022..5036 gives 26.06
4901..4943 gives 22.82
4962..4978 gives 26.48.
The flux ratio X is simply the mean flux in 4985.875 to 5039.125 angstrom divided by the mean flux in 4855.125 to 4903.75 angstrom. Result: 1.02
